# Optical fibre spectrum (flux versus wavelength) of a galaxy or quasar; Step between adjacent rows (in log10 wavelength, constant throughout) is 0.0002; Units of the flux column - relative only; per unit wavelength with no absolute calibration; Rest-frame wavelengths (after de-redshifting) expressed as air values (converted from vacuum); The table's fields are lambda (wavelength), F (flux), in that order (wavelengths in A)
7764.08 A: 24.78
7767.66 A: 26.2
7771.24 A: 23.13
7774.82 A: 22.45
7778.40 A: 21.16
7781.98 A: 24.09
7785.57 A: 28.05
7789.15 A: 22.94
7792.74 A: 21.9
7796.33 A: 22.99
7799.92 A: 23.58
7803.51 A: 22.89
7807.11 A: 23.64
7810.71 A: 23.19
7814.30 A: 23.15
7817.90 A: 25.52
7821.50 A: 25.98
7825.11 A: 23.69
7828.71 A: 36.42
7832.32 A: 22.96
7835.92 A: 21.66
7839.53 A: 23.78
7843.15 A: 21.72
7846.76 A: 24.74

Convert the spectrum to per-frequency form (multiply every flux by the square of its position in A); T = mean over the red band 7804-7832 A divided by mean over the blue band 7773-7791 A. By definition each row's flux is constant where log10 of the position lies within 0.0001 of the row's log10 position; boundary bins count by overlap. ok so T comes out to 1.09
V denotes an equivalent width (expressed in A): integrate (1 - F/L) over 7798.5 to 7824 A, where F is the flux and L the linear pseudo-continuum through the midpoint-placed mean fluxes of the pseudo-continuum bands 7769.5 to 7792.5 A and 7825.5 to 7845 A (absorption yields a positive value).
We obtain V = 0.5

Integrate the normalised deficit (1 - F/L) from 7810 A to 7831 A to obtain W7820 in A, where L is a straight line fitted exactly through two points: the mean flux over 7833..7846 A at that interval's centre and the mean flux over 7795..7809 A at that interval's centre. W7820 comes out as -3.2 A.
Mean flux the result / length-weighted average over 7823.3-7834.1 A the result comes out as 27.7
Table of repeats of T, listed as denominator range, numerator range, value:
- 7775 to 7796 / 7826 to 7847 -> 1.09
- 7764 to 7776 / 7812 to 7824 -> 1.04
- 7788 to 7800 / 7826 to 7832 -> 1.38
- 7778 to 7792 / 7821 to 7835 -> 1.13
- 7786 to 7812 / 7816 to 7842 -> 1.11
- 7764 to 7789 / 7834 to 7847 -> 0.96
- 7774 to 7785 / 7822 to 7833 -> 1.22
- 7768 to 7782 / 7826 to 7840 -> 1.17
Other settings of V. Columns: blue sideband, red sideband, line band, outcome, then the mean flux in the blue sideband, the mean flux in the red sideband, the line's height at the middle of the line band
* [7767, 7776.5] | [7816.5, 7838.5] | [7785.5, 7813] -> 1.6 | 23.7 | 26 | 24.8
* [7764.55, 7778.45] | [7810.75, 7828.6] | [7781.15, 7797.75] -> 0.2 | 23.6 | 25.6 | 24.4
